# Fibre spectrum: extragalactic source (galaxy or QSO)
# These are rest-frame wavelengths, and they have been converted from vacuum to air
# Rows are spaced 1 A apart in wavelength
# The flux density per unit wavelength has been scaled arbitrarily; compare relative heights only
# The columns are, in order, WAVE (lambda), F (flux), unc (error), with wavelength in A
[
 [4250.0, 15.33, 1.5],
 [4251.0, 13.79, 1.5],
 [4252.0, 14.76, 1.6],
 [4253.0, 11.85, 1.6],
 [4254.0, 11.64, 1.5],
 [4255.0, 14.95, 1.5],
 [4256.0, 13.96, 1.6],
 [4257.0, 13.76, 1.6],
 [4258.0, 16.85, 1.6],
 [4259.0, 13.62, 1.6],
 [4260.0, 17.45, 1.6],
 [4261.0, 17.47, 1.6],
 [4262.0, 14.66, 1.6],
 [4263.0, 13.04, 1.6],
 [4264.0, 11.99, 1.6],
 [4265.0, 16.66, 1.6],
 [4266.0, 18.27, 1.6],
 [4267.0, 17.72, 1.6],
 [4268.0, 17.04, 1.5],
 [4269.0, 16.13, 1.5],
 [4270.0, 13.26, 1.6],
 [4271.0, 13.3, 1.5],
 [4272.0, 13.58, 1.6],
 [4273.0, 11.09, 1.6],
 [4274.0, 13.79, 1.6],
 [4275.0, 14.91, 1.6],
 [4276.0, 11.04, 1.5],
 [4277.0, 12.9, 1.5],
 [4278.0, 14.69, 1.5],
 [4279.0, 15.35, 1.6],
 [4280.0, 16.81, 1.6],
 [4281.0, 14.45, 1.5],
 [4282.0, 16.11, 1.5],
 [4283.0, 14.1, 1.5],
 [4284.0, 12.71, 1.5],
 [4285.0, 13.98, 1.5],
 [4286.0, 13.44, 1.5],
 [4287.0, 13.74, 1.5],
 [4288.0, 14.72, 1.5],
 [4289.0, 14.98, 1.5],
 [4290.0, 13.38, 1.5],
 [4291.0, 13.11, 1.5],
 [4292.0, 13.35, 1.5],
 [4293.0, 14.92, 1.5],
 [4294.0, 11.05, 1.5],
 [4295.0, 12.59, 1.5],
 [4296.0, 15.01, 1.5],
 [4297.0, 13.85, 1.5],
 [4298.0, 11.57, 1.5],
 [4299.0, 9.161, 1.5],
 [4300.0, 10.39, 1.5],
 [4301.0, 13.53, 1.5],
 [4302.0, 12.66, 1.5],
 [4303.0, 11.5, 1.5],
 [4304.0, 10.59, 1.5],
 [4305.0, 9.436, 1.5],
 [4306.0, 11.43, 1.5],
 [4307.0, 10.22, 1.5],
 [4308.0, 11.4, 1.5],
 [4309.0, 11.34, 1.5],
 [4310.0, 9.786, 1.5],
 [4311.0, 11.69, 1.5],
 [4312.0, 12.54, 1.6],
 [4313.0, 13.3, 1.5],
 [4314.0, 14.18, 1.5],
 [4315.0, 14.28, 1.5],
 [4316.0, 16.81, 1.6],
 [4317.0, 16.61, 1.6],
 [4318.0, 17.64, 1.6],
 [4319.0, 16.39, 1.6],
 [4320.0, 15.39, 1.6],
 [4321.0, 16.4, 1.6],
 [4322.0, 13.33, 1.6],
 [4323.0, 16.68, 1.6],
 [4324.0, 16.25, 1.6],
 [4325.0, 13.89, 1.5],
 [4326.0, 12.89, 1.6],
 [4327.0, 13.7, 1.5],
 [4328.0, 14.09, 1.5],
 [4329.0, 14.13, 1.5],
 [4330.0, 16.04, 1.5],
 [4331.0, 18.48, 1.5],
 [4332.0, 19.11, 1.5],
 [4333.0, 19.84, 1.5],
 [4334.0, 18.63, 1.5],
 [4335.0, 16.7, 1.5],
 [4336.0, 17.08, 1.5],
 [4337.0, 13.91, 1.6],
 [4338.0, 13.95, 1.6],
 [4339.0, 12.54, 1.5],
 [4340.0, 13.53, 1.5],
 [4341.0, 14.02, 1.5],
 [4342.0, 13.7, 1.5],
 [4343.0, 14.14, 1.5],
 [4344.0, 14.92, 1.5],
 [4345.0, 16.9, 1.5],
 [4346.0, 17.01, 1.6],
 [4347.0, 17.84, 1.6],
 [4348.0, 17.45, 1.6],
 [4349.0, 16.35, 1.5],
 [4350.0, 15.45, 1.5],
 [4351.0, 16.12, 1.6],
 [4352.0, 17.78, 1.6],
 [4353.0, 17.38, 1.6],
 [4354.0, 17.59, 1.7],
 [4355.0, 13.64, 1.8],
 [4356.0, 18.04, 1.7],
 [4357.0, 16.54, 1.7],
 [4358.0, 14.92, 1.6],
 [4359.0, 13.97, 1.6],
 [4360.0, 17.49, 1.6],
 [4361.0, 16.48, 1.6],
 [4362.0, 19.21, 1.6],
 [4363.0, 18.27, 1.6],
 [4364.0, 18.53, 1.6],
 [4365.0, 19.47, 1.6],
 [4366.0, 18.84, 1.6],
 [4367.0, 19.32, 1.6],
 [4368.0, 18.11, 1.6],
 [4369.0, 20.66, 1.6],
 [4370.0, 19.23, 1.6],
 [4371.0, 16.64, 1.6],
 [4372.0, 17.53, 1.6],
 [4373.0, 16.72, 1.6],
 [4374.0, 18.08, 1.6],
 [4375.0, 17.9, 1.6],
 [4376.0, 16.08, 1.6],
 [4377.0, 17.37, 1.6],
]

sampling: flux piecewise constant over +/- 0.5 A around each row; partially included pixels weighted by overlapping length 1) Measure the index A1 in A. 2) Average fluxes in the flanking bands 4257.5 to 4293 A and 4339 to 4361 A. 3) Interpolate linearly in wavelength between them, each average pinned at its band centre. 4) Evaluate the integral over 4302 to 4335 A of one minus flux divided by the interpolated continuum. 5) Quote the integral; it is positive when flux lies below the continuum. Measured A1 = 2.2 A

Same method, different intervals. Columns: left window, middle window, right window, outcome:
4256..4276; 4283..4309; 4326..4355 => 4.69 A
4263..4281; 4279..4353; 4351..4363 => 6.21 A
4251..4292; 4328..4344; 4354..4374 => 0.92 A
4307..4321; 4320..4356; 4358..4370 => 0.26 A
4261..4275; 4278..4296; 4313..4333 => 1.16 A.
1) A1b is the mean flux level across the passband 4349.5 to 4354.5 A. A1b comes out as 16.9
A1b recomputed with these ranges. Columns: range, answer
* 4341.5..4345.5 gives 14.9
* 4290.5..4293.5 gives 13.8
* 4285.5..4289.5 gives 14.2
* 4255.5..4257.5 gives 13.9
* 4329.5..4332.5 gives 17.9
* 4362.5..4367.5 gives 18.9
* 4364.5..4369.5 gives 19.3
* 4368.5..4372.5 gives 18.5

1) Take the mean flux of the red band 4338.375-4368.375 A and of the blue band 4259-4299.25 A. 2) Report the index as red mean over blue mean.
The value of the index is 1.16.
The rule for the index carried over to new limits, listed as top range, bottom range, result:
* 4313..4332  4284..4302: 1.18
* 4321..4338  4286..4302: 1.22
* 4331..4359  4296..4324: 1.23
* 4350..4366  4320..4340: 1.09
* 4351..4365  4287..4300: 1.30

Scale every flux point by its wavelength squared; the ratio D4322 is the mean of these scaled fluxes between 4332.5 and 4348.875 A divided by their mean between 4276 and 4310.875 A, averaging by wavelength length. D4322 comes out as 1.3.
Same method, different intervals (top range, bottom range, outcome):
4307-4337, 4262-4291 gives 1.07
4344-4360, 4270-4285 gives 1.23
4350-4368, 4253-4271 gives 1.20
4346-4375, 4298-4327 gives 1.35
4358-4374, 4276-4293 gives 1.31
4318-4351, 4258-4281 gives 1.09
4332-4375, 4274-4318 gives 1.31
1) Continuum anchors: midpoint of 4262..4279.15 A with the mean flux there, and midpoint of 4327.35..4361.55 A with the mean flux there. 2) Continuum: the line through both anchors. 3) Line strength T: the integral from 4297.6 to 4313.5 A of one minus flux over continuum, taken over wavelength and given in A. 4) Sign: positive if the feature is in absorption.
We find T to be 4.1 A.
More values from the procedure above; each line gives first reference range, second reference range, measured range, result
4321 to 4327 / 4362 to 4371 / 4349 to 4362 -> 1.04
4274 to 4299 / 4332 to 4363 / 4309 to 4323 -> 0.47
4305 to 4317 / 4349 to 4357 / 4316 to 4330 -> -1.70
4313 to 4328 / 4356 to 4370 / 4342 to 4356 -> 0.57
